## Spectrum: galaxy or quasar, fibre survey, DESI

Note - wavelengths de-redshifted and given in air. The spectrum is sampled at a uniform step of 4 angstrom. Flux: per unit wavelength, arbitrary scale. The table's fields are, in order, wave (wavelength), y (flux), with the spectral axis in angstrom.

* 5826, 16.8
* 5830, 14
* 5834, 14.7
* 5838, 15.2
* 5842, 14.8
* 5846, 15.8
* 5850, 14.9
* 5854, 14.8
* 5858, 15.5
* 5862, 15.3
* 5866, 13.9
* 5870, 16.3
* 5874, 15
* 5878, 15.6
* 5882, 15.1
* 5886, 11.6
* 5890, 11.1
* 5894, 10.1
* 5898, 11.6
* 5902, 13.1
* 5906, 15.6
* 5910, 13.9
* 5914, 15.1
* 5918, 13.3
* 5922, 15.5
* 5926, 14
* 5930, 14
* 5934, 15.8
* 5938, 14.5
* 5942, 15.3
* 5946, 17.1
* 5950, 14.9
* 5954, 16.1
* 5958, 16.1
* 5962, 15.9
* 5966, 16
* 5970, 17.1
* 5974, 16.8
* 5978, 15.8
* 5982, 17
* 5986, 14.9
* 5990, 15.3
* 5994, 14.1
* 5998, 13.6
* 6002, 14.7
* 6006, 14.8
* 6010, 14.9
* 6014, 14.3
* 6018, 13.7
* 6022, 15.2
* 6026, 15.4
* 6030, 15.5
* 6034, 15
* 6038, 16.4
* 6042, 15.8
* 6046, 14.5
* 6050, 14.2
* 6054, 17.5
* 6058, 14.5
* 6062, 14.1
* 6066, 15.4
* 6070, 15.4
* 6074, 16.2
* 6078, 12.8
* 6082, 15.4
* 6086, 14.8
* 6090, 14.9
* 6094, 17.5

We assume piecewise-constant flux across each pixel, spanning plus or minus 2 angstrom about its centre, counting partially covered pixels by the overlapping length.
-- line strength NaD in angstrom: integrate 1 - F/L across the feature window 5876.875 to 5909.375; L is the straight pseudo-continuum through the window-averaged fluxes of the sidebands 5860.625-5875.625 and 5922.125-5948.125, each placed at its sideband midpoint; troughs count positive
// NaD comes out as 4.70 angstrom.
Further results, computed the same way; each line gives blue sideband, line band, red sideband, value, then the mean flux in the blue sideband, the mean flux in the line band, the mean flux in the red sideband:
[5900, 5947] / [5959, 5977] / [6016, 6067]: -1.82 angstrom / 14.7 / 16.4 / 15.2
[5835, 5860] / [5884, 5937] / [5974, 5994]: 6.69 angstrom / 15.1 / 13.5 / 15.7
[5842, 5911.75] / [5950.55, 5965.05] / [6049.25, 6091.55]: -1.43 angstrom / 14.1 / 15.9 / 15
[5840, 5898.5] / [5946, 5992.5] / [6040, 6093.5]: -4.39 angstrom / 14.2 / 16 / 15.1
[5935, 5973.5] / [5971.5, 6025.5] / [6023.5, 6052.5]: 1.93 angstrom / 15.9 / 15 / 15.3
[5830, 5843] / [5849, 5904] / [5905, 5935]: 3.19 angstrom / 14.8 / 13.8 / 14.6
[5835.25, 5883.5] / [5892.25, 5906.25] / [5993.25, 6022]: 2.51 angstrom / 15.2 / 12.3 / 14.4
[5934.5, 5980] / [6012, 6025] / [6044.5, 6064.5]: 0.73 angstrom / 16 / 14.5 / 15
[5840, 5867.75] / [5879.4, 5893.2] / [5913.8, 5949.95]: 2.28 angstrom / 15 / 12.5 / 14.9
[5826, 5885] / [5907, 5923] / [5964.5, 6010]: 0.81 angstrom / 15.1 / 14.5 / 15.4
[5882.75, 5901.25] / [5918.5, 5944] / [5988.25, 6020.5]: -4.55 angstrom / 11.5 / 14.8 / 14.4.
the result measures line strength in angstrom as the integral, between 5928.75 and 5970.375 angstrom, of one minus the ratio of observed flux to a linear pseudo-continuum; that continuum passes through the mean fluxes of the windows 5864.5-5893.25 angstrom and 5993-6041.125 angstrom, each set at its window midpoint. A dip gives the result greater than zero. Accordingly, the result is -3.7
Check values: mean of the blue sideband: 13.9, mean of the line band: 15.7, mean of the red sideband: 14.8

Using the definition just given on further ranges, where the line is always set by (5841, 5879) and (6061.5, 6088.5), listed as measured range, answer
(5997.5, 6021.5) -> 0.9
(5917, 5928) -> 0.5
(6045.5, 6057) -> -0.4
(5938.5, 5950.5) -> -0.5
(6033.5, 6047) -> -0.5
